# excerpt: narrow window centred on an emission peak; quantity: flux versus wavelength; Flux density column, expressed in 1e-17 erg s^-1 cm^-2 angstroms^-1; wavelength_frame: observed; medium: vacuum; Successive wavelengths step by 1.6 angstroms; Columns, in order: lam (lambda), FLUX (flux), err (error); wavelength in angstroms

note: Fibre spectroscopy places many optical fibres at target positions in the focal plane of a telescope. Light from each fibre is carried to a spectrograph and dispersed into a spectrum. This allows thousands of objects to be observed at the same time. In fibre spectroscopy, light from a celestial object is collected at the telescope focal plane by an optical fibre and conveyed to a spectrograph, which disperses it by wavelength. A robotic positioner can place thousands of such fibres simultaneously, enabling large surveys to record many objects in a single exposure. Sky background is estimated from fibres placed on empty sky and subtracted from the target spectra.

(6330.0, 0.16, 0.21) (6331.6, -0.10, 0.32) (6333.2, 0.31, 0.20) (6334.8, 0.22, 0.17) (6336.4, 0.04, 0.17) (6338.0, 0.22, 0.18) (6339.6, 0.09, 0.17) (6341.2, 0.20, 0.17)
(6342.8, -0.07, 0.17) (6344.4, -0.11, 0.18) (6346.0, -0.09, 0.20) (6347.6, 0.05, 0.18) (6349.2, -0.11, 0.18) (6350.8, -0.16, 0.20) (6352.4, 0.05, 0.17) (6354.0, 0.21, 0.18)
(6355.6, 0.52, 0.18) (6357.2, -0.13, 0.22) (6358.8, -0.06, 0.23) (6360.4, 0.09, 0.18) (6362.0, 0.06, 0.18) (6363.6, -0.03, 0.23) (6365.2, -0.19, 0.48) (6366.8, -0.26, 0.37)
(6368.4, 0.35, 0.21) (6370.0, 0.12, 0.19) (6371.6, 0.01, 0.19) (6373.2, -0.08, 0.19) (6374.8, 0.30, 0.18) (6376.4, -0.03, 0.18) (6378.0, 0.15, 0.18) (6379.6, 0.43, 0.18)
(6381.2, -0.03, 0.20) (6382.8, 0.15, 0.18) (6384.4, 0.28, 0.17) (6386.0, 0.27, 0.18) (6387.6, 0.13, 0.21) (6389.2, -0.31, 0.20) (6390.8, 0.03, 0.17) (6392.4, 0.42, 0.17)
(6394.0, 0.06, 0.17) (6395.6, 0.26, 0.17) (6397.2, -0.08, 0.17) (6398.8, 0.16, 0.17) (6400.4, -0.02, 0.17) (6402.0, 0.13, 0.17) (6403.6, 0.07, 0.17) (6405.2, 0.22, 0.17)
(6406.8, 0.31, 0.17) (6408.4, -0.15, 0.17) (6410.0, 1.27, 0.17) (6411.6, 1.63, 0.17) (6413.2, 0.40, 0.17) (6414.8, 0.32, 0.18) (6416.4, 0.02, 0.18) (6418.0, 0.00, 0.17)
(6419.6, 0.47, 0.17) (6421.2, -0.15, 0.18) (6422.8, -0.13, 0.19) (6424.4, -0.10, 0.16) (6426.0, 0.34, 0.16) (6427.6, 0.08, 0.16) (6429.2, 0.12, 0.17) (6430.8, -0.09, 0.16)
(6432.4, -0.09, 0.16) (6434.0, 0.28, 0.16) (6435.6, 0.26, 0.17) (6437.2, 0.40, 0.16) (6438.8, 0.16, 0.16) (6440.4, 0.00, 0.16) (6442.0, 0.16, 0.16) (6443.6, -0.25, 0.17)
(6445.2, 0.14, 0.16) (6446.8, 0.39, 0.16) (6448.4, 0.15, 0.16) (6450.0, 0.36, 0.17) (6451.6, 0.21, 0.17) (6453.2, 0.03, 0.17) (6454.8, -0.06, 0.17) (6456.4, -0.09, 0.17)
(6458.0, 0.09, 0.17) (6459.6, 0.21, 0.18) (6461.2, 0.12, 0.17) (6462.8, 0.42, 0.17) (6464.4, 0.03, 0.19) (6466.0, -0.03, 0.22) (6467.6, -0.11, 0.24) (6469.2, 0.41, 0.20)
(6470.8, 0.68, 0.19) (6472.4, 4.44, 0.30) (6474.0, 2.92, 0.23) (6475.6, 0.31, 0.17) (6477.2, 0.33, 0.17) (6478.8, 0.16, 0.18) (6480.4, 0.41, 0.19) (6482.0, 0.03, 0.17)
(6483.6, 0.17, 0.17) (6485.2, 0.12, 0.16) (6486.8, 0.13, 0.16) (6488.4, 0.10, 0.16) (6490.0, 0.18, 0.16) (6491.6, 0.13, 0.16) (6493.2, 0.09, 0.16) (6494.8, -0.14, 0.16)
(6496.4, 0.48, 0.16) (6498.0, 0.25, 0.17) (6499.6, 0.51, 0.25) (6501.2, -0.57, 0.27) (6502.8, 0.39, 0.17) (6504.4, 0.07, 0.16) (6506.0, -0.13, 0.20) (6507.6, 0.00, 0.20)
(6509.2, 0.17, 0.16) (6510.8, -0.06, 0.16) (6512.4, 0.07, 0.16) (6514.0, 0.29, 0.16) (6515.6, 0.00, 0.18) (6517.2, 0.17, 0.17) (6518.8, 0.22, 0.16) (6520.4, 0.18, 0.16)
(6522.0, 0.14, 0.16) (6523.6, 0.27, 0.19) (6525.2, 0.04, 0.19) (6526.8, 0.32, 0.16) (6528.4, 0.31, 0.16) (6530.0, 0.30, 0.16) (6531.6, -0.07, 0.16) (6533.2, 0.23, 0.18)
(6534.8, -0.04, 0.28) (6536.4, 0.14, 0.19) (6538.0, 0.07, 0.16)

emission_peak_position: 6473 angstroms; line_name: [O III] 5007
